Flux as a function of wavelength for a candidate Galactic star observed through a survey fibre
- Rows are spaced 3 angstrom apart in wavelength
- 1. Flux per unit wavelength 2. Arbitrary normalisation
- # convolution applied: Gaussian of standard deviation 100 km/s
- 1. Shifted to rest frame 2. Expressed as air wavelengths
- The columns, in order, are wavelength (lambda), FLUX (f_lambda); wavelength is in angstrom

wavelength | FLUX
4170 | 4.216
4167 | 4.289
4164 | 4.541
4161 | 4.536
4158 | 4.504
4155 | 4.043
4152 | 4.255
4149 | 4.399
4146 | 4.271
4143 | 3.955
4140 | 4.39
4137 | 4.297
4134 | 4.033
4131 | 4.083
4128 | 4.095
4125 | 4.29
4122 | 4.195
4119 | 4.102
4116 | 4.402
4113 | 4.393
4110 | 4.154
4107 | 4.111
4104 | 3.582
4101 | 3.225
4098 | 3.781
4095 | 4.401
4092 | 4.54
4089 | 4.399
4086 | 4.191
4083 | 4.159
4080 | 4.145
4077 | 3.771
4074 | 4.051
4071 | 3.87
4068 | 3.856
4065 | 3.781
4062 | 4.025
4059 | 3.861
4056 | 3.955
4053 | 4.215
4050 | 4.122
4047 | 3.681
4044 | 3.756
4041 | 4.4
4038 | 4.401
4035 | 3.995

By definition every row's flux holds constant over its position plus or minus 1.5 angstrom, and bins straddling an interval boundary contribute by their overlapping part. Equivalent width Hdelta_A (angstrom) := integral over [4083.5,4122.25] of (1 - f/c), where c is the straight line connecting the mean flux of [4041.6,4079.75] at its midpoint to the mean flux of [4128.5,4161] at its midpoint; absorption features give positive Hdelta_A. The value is -0.28 angstrom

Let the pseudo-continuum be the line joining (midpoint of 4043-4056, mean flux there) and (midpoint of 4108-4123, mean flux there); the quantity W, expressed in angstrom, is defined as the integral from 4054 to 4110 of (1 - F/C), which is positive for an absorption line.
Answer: 1.4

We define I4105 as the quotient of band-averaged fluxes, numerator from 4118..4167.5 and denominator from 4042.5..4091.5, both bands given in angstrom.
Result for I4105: 1.1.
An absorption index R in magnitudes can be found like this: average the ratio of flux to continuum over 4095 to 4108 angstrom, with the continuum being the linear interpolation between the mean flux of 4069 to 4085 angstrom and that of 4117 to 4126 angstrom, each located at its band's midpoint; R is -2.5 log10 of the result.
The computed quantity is 0.10 mag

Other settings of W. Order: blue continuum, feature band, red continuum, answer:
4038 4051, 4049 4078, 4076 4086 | 0.7 angstrom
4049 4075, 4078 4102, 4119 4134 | -0.4 angstrom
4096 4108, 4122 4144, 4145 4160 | -0.6 angstrom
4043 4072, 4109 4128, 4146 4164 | -0.2 angstrom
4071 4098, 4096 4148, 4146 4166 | 2.3 angstrom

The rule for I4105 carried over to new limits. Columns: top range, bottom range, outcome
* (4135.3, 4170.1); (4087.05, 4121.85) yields 1.05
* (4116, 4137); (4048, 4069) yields 1.05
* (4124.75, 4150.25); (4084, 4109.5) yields 1.04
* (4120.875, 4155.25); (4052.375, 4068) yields 1.06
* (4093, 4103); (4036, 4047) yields 0.93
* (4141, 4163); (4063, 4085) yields 1.08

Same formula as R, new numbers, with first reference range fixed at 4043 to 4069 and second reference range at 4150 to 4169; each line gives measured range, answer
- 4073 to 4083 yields 0.001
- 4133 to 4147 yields 0.022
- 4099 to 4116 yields 0.055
